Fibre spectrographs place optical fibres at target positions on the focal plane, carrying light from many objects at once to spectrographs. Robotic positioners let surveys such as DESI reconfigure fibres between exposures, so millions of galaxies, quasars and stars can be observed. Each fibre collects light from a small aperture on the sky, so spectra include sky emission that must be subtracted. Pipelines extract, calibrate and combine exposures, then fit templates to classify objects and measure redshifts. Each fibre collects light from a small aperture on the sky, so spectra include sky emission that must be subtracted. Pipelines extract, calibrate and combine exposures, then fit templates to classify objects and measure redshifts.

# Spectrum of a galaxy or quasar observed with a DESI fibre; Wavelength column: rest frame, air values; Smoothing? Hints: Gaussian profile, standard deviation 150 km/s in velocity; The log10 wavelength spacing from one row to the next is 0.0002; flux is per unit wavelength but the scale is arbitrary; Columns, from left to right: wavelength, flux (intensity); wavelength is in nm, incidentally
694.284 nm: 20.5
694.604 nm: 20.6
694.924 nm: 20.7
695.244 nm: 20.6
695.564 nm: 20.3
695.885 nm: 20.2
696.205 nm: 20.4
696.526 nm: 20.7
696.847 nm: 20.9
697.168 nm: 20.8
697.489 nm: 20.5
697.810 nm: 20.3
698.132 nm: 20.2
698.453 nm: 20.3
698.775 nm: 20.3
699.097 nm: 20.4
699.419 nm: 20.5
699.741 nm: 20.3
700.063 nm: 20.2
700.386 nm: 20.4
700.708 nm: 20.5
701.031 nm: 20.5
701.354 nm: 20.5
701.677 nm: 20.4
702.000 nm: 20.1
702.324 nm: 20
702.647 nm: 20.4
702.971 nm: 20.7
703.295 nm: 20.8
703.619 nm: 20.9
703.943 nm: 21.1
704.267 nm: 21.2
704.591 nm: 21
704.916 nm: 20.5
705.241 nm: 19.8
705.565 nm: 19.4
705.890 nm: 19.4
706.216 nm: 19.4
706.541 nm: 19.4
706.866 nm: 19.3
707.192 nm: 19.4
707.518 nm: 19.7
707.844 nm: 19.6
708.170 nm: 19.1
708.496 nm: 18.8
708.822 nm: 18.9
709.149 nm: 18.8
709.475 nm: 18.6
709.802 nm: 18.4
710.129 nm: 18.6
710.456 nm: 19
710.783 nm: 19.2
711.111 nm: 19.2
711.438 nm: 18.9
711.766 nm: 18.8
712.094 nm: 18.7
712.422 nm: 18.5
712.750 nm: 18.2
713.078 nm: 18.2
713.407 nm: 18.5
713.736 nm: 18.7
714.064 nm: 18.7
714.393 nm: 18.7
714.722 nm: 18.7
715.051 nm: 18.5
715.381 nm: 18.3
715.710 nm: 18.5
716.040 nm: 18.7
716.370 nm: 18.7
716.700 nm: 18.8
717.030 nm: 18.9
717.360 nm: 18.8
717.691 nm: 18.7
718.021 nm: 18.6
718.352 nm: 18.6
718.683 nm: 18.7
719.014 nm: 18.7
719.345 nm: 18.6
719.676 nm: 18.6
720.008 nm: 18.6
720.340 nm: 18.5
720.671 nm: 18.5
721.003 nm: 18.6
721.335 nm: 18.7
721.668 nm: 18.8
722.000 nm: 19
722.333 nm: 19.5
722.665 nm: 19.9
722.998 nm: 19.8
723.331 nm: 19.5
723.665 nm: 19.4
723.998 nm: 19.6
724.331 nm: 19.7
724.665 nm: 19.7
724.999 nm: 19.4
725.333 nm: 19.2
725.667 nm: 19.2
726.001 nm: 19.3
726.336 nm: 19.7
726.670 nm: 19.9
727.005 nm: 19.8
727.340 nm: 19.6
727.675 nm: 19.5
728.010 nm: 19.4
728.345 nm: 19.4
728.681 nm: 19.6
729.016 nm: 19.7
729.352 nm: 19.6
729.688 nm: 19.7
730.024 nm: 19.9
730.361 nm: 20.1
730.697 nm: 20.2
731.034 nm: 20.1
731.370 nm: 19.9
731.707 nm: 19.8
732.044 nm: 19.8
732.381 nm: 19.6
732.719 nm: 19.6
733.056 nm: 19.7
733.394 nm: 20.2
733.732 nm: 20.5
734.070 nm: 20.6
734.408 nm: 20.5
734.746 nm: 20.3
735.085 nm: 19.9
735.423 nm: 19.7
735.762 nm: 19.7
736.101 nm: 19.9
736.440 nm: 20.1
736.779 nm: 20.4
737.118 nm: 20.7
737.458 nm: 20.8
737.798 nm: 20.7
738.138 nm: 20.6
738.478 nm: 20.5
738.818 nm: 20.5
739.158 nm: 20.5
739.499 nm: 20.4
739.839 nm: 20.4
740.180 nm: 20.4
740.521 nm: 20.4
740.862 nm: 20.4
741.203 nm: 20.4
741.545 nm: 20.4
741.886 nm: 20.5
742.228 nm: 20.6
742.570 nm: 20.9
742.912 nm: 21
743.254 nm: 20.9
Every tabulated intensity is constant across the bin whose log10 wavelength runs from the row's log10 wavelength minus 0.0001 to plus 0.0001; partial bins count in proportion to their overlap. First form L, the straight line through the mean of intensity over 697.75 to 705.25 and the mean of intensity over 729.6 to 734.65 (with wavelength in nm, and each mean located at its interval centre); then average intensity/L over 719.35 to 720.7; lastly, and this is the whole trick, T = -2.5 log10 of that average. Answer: 0.09 mag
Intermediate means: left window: 20.5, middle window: 18.6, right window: 20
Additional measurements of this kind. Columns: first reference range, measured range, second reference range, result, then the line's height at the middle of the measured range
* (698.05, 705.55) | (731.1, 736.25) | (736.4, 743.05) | 0.03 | 20.5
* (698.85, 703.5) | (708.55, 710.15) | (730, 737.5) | 0.09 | 20.3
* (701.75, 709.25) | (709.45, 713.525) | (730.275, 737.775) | 0.07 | 20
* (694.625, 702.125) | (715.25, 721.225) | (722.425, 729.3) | 0.07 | 19.8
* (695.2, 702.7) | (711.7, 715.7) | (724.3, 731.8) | 0.08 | 20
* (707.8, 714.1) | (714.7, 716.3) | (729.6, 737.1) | 0.03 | 19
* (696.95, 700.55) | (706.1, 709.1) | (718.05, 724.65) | 0.03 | 19.9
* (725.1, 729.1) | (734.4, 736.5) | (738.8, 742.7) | 0.01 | 20.1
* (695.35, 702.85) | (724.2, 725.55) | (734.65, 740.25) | 0.05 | 20.3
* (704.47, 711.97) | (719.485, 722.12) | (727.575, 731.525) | 0.05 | 19.6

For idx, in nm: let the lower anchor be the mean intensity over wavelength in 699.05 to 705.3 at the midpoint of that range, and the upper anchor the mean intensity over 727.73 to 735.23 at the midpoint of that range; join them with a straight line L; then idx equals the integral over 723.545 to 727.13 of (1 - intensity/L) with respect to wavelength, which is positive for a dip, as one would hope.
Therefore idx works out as 0.090 nm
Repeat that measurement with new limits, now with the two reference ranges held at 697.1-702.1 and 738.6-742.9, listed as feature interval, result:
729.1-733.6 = 0.13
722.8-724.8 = 0.08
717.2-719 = 0.15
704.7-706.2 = 0.05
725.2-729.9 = 0.21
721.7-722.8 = 0.06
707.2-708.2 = 0.04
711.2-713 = 0.16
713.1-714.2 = 0.10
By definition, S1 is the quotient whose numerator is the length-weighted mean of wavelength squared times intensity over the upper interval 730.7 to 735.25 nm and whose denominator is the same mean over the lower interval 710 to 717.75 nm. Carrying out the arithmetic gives 1.13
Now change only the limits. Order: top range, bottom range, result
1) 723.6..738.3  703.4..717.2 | 1.10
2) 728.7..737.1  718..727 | 1.07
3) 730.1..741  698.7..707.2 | 1.09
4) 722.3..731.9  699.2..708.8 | 1.04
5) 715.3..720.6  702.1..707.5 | 0.96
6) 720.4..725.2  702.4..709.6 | 1.02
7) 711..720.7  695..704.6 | 0.95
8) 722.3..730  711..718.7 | 1.08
